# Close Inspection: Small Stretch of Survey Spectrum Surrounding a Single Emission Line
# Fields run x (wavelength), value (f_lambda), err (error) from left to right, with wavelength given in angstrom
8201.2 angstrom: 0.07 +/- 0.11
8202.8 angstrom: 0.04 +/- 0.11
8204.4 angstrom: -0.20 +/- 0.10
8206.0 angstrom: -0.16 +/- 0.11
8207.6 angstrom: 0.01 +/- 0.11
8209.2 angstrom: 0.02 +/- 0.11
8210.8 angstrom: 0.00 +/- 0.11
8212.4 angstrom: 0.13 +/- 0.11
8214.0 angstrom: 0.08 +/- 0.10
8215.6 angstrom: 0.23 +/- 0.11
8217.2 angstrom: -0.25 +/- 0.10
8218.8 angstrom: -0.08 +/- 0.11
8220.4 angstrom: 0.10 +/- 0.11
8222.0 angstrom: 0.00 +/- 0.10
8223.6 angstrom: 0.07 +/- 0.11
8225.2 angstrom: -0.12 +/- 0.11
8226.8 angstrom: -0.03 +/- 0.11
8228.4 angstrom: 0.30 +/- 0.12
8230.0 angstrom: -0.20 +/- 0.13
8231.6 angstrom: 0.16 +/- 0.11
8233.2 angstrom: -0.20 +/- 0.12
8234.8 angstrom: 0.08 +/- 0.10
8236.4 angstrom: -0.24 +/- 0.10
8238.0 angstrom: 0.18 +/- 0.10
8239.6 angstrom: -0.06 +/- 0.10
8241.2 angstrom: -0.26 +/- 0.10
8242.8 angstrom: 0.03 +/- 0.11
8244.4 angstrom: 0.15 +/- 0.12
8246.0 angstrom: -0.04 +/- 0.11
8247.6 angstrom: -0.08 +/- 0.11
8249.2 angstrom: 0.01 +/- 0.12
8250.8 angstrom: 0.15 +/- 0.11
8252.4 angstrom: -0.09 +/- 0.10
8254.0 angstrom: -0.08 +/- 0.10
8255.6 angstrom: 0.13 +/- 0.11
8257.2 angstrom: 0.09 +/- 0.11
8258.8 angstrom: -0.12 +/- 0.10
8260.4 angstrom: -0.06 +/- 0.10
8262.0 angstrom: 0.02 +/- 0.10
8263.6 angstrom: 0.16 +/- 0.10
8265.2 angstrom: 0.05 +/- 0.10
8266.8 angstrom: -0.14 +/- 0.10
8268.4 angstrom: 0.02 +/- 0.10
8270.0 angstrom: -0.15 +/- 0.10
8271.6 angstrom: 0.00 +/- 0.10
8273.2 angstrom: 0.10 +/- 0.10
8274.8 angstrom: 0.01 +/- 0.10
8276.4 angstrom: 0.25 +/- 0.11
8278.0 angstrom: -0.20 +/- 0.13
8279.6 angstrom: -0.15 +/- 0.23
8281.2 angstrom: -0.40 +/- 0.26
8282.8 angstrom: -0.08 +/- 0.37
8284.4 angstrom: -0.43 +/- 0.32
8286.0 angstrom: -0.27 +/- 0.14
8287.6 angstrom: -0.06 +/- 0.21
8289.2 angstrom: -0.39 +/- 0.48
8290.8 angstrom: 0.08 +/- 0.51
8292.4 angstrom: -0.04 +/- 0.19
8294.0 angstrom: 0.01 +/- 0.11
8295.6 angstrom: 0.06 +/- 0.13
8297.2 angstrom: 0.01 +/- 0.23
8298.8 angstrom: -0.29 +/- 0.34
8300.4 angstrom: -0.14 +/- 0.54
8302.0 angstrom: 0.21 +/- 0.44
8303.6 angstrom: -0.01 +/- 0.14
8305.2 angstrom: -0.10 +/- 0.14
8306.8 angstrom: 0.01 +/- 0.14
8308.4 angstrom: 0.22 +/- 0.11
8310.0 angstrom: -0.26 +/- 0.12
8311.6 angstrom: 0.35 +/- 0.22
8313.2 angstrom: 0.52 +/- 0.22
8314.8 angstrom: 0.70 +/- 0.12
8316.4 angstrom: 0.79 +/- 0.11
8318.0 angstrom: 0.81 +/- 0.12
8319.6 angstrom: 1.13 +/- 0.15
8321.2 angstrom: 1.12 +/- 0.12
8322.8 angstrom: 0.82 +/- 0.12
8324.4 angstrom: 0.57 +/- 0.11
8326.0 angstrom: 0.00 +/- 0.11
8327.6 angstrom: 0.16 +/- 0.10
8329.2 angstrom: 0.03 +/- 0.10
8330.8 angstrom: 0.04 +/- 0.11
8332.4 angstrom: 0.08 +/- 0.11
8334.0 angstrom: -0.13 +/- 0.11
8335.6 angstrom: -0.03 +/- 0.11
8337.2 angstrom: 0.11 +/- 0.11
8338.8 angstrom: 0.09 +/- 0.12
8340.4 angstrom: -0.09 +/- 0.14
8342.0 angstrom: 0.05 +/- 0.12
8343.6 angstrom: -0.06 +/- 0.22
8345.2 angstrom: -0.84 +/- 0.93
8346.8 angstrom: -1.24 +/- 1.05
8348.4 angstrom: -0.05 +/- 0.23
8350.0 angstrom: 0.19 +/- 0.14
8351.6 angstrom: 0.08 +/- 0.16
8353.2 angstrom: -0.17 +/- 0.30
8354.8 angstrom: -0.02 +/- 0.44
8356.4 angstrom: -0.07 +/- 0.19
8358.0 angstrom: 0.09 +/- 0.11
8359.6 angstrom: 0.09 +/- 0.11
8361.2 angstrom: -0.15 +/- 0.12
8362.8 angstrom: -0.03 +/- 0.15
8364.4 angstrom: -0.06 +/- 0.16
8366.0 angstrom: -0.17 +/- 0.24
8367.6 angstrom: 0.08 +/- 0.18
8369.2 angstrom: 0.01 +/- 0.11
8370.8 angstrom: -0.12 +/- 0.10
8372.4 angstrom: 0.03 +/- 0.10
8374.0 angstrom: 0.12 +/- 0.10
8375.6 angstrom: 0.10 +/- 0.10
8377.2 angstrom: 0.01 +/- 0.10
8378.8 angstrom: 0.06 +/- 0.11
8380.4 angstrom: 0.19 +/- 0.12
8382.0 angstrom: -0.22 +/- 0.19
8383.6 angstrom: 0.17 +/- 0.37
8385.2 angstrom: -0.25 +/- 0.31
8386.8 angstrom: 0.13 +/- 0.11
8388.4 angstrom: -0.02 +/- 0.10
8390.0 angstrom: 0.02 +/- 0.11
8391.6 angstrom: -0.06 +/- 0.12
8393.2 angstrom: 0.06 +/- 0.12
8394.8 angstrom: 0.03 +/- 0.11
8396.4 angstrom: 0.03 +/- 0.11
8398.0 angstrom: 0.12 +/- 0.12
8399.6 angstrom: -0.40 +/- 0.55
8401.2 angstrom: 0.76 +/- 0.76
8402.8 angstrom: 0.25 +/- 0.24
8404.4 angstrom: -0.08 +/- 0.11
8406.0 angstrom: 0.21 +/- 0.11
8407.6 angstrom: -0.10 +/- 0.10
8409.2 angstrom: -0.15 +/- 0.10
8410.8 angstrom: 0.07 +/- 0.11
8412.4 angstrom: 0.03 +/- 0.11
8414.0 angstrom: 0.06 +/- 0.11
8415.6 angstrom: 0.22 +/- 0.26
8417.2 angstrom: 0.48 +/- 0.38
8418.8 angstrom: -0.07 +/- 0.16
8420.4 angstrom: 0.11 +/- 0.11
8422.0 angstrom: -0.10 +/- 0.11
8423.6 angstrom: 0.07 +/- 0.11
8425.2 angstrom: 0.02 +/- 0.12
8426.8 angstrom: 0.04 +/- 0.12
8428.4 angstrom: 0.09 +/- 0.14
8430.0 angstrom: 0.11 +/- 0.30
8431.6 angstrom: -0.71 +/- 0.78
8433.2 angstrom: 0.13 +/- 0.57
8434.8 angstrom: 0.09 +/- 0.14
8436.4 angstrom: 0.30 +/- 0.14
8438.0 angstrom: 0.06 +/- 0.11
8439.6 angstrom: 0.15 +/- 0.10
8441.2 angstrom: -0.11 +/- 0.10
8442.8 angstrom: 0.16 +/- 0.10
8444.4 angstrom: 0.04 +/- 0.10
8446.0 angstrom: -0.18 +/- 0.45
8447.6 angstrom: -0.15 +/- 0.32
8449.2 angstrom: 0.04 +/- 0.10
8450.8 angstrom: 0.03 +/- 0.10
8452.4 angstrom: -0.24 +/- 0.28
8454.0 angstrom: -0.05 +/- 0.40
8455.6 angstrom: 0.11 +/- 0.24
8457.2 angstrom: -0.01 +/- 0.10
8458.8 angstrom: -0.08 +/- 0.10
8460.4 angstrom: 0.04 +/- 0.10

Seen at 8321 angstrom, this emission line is [O II]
